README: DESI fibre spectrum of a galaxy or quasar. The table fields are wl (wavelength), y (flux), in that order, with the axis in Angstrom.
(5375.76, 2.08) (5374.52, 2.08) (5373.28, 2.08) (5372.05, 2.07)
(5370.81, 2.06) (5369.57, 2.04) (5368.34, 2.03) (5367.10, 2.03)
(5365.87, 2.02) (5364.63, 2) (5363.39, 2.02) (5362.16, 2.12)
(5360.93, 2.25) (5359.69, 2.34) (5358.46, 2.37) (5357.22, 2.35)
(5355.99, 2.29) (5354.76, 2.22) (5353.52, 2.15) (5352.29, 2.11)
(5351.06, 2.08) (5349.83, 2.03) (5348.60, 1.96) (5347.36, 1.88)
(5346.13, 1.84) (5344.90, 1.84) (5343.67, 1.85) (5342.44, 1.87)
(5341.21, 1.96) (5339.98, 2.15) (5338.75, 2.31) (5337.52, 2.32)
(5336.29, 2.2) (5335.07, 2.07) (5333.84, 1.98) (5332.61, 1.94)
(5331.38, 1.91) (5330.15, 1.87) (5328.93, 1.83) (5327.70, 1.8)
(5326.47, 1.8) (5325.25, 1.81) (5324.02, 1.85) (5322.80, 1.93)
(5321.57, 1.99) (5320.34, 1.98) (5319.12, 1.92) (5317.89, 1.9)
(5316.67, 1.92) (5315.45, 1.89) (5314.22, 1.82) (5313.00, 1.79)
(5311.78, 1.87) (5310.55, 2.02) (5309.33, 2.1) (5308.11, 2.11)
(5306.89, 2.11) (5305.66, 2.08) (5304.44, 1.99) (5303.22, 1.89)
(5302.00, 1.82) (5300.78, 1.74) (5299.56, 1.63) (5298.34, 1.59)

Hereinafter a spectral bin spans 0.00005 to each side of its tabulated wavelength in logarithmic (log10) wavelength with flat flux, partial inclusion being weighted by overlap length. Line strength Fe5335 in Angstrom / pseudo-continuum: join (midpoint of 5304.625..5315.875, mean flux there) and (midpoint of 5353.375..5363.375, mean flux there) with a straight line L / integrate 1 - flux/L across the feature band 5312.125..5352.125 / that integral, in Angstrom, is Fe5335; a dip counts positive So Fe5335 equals 2.9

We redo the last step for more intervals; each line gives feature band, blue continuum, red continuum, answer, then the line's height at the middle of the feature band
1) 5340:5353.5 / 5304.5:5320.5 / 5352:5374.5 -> 0.8 Angstrom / 2.08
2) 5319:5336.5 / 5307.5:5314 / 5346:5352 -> 0.5 Angstrom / 1.97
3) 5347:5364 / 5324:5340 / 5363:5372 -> -1.2 Angstrom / 2.02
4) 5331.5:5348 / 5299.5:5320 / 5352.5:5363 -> 0.9 Angstrom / 2.13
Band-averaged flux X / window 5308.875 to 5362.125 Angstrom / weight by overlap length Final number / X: 2.01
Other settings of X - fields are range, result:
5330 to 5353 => 2.01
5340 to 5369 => 2.07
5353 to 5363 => 2.26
